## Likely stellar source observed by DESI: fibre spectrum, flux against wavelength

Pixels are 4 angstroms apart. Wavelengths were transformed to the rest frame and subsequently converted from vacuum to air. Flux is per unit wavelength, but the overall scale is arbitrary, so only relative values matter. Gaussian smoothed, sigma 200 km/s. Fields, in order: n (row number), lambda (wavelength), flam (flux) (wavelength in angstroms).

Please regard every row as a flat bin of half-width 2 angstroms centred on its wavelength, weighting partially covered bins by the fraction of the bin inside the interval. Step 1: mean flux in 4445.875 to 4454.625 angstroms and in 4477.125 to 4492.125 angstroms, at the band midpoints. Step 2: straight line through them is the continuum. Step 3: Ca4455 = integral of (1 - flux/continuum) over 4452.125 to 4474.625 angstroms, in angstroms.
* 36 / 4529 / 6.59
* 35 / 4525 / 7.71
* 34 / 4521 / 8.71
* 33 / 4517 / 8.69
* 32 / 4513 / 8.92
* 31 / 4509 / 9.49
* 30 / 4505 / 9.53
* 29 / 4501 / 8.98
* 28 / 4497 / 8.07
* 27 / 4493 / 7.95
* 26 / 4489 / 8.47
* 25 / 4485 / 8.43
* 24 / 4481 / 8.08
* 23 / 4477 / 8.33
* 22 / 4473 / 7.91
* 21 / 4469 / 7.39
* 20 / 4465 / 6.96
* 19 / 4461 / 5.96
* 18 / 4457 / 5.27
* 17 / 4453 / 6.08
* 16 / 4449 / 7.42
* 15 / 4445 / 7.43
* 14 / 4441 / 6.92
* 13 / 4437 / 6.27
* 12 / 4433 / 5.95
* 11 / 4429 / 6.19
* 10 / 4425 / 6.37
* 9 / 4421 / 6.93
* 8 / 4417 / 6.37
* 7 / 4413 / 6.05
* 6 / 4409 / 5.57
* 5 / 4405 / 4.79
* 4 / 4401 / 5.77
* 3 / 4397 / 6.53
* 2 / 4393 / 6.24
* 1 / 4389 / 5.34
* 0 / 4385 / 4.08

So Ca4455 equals 2.5 angstroms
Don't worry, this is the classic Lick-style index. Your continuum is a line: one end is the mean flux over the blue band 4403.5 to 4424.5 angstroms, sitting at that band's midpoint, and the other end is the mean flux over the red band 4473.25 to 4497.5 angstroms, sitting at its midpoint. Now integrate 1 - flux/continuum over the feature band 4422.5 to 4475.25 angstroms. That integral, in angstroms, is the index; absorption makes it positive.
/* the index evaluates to 3.2 angstroms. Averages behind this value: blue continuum 6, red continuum 8.21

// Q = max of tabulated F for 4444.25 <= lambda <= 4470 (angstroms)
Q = 7.43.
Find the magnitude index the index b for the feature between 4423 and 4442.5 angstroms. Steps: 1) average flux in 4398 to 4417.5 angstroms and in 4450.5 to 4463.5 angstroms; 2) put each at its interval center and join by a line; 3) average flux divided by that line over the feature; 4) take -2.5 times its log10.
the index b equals -0.10 mag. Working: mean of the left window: 5.7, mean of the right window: 5.88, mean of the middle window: 6.33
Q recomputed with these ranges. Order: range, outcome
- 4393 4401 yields 6.53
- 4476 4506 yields 9.53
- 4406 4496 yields 8.47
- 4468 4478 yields 8.33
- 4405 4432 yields 6.93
